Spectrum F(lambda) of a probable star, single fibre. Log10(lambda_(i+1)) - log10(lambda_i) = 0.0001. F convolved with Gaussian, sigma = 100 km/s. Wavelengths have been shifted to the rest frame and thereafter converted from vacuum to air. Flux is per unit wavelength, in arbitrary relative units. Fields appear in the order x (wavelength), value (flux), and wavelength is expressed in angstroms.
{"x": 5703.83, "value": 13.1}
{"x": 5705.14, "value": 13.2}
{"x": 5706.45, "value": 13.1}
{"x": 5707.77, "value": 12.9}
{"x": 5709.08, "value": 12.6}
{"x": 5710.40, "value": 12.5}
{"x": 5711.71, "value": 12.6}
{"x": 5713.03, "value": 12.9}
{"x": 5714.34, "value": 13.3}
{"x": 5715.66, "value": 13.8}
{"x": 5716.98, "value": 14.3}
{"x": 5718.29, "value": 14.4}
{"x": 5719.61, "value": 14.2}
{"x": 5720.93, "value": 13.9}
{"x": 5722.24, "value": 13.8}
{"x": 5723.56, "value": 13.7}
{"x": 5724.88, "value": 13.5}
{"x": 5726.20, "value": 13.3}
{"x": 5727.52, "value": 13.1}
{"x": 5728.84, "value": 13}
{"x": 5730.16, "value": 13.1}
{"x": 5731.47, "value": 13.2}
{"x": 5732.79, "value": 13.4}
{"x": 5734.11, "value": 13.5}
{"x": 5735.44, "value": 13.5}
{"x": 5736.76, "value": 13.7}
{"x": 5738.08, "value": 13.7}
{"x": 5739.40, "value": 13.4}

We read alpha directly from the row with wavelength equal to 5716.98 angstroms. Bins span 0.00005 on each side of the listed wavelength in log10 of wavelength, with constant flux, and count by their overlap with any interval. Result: 14.3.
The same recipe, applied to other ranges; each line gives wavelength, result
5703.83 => 13.1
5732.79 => 13.4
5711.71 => 12.6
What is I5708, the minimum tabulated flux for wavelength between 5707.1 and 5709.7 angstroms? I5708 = 12.6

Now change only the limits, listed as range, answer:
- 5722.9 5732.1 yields 13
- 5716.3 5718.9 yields 14.3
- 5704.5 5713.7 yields 12.5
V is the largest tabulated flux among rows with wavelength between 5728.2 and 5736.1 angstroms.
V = 13.5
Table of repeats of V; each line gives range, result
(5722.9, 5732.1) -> 13.7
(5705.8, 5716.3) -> 13.8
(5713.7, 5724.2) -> 14.4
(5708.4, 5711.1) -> 12.6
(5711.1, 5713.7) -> 12.9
